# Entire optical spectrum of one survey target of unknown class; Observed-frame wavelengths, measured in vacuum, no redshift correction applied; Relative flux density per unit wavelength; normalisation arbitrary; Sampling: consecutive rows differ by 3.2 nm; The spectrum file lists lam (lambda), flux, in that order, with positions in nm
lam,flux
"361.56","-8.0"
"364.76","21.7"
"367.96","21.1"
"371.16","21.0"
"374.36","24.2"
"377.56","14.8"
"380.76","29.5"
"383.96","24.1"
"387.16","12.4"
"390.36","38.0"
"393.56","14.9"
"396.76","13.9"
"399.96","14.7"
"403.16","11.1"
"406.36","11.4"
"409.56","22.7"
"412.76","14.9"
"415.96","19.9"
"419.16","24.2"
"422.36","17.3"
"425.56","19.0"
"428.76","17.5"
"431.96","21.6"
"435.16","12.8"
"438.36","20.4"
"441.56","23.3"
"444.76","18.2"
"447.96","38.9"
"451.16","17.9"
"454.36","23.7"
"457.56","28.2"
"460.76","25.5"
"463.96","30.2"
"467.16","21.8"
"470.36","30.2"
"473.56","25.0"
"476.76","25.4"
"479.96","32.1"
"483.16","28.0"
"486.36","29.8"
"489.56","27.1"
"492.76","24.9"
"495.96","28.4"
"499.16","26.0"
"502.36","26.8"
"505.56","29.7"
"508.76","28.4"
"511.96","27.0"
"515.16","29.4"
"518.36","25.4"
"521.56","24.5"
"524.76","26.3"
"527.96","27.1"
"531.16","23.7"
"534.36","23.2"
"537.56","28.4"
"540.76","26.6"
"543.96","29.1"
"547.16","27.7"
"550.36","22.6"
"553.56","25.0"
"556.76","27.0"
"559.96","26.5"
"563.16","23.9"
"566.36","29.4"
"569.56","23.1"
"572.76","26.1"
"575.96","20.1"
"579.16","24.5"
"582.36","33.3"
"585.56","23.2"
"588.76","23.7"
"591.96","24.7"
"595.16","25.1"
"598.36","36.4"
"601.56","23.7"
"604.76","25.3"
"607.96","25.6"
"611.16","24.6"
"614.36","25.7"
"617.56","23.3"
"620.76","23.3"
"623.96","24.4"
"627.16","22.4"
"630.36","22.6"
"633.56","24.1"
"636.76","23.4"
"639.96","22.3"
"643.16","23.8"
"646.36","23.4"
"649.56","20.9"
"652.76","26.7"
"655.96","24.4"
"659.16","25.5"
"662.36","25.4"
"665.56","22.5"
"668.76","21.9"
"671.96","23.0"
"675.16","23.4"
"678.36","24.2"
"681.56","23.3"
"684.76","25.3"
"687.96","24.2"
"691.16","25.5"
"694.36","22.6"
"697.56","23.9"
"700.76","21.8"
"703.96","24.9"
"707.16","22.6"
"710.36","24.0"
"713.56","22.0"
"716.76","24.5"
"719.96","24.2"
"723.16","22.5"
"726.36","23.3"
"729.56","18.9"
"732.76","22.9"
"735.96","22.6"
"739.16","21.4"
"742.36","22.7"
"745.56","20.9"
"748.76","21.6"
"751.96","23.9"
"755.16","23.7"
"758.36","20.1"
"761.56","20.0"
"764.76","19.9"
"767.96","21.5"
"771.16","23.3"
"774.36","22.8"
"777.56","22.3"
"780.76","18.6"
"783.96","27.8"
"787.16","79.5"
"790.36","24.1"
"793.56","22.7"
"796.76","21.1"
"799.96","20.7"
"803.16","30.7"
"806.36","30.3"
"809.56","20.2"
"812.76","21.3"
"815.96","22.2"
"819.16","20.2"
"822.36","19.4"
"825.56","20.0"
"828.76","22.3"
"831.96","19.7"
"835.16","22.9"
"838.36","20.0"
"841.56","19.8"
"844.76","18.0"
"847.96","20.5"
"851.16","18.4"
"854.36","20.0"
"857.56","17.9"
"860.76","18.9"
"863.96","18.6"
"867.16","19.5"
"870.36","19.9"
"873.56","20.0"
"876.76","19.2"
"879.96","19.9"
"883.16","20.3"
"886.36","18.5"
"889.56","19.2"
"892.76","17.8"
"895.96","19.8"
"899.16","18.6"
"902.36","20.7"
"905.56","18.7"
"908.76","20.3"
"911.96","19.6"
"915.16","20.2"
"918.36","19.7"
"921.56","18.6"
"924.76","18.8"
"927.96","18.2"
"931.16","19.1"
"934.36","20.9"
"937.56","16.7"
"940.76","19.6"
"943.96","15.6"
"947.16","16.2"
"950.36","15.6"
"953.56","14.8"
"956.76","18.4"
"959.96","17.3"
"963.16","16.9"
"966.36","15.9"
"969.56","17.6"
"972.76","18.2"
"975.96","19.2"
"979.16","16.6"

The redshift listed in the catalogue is 0.198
